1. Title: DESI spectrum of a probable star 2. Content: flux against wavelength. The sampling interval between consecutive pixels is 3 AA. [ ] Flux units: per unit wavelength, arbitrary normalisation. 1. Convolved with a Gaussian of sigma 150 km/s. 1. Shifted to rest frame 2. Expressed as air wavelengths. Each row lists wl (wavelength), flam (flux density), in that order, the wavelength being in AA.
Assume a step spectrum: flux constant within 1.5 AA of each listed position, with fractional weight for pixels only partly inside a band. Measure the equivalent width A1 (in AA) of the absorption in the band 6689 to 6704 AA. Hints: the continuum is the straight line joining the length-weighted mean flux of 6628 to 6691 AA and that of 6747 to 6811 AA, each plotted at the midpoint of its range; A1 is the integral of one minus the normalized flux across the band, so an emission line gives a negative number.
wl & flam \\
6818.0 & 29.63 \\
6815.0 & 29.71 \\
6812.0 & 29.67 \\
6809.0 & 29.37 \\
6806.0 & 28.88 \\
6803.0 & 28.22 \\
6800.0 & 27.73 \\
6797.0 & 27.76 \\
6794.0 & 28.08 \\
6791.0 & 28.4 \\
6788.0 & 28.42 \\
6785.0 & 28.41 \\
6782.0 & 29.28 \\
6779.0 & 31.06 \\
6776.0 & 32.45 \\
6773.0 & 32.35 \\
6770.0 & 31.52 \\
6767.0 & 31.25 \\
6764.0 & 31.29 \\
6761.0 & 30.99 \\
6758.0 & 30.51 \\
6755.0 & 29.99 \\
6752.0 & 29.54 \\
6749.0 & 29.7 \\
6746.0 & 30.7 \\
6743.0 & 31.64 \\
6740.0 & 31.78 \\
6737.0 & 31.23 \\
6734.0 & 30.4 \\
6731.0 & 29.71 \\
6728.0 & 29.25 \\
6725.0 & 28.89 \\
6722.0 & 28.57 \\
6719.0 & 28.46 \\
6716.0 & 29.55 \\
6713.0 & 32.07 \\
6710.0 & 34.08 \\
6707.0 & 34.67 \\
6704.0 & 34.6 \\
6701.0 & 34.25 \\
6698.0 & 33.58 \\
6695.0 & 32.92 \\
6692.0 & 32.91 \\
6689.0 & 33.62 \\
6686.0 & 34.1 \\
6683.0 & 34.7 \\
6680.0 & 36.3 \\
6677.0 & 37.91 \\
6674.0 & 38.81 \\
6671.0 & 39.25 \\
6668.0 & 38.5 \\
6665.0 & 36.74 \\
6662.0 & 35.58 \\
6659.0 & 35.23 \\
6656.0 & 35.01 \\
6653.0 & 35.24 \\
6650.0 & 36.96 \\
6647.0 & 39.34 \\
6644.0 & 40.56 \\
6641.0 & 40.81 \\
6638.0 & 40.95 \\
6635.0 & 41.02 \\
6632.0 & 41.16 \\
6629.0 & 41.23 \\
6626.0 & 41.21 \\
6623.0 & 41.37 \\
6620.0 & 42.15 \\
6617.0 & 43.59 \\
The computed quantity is 0.7 AA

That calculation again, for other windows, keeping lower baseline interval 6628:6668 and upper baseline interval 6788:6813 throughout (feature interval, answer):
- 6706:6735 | 2.77 AA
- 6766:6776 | -0.47 AA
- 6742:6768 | 0.70 AA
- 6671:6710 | 0.72 AA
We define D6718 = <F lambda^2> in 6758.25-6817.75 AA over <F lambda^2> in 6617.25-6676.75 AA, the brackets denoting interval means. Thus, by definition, 0.8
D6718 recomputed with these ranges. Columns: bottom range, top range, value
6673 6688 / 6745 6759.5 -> 0.85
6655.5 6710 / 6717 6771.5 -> 0.87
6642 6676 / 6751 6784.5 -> 0.85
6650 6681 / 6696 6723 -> 0.89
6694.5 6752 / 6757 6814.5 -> 0.97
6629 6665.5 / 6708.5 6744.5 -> 0.81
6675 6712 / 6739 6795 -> 0.90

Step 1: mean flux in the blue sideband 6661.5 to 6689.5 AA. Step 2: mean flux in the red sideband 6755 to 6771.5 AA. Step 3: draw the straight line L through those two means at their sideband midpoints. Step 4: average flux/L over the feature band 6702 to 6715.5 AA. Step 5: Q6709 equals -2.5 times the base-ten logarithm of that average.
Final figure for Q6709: 0.032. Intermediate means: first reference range 36.7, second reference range 31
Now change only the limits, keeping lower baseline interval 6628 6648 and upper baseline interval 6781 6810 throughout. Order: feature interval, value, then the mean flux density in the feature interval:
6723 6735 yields 0.142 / 29.5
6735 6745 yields 0.044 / 31.4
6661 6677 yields 0.013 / 37.9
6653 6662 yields 0.117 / 35.2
